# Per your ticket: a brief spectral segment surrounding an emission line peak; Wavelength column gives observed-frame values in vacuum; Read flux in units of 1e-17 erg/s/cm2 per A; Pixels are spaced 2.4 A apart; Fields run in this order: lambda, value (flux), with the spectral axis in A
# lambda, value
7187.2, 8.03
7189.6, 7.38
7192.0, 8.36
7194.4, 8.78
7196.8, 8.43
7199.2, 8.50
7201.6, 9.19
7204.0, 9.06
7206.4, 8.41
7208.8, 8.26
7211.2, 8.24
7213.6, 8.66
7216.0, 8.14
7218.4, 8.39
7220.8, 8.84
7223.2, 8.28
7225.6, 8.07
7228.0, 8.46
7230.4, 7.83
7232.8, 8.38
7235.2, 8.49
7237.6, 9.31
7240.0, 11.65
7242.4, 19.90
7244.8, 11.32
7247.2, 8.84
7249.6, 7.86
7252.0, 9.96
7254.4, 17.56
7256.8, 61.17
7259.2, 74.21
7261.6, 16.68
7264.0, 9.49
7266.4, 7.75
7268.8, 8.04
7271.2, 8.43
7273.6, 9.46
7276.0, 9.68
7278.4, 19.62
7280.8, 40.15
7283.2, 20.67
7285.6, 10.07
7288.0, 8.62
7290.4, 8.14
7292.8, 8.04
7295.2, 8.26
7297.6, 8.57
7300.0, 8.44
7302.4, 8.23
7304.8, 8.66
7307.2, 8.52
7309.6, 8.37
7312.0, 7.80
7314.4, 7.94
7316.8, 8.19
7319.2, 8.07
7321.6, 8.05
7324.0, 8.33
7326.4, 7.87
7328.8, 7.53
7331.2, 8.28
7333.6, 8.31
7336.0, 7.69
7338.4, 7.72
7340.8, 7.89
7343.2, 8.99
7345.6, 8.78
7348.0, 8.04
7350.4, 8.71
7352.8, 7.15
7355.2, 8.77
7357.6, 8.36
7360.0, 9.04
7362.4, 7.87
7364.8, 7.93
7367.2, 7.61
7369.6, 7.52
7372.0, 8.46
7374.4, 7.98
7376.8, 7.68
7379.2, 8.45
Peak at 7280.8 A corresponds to [N II] 6583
